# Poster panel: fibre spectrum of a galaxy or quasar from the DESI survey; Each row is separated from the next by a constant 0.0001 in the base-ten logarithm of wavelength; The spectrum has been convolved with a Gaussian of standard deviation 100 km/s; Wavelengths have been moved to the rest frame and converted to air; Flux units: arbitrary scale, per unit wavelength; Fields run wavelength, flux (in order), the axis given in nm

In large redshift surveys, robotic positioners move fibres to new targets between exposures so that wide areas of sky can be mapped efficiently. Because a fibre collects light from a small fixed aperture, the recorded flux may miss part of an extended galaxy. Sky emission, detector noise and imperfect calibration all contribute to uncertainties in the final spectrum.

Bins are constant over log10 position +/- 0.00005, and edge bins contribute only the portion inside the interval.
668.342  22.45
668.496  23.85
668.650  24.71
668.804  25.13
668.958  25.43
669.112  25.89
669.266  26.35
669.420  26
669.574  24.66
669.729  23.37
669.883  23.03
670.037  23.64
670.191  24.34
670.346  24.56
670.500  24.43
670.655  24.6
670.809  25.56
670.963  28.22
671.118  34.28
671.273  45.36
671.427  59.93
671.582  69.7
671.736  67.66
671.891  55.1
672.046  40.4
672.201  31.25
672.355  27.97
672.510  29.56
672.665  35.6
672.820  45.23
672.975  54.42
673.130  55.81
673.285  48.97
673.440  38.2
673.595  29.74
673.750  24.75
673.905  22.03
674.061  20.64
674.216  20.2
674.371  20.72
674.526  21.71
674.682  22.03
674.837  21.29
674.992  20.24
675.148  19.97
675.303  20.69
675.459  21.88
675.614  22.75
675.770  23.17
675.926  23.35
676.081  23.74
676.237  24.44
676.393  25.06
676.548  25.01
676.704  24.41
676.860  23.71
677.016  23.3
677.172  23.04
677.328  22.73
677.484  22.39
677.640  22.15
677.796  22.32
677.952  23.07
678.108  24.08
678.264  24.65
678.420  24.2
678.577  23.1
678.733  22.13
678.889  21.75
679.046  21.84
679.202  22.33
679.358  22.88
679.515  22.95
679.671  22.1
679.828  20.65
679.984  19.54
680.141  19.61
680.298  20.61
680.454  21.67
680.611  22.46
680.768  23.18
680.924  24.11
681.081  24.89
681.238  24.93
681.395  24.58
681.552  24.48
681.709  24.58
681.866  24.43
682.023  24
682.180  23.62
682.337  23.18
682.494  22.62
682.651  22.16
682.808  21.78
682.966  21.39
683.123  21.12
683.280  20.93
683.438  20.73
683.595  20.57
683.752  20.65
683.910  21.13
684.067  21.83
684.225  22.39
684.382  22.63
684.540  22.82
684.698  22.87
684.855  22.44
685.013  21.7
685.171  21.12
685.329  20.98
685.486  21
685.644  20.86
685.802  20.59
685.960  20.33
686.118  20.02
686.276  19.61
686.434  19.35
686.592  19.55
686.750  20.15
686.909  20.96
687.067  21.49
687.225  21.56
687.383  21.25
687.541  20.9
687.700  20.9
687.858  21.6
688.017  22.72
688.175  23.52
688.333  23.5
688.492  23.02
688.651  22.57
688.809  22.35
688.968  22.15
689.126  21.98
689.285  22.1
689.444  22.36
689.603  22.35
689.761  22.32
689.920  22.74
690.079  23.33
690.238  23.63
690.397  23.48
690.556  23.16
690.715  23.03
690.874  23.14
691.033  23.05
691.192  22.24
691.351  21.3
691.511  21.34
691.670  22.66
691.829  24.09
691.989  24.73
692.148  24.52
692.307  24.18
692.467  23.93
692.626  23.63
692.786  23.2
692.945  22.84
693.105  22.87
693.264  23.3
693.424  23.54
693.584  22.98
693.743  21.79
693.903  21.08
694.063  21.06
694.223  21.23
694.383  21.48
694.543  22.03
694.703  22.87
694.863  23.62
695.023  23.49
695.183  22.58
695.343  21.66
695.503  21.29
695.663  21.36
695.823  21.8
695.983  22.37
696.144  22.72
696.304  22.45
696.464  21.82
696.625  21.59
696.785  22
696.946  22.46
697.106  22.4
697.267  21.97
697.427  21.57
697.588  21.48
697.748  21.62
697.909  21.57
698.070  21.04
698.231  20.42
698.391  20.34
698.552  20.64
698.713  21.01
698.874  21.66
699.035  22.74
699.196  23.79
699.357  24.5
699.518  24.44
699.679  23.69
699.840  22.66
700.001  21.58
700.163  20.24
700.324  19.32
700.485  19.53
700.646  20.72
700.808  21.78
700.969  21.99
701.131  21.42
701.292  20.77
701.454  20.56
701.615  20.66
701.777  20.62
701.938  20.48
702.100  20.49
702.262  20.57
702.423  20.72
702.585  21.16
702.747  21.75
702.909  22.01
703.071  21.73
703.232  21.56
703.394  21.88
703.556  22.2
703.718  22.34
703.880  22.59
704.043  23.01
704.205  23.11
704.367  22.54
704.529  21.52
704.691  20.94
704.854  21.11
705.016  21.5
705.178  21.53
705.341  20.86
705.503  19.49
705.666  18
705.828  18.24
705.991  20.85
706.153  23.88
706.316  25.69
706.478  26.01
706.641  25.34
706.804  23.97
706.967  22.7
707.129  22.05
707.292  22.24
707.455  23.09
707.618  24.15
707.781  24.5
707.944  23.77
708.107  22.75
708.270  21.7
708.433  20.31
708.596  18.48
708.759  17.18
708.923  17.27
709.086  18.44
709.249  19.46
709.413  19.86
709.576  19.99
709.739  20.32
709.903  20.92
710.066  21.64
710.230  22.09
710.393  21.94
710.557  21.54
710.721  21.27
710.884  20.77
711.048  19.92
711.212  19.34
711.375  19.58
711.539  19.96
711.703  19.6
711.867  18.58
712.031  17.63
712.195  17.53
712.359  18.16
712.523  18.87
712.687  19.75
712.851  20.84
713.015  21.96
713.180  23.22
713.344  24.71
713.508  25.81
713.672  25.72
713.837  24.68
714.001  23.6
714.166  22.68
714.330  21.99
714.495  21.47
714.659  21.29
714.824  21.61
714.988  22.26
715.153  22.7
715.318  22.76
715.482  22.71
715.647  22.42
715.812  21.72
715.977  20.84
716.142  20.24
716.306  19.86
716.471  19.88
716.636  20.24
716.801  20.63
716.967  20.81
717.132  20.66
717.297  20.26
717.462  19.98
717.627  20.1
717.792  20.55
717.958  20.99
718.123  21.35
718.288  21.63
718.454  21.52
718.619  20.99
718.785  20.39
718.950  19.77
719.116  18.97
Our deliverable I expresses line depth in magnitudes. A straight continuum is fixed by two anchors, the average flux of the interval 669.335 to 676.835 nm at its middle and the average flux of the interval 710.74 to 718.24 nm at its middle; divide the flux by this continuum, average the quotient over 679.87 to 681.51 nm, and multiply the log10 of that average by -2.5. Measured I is 0.278 mag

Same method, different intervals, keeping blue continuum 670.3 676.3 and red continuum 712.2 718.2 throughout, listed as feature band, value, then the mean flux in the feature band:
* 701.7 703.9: 0.16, 21.4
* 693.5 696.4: 0.21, 22.1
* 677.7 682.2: 0.32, 22.9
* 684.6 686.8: 0.37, 20.8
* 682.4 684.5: 0.36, 21.6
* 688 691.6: 0.24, 22.7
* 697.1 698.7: 0.22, 21.2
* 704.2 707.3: 0.09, 22.1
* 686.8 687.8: 0.34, 21.2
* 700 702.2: 0.22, 20.7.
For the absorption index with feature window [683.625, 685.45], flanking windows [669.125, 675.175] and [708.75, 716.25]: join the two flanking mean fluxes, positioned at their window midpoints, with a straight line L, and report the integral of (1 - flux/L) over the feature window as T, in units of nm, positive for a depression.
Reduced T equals 0.46 nm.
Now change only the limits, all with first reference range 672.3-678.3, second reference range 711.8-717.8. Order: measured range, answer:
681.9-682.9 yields 0.111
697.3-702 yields 0.390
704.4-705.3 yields 0.053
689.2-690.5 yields 0.104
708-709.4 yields 0.166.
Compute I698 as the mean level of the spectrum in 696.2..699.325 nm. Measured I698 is 21.8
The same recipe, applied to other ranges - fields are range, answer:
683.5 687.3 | 21.1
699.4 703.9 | 21.4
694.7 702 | 21.8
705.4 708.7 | 22.3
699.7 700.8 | 20.9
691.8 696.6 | 22.7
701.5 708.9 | 21.8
